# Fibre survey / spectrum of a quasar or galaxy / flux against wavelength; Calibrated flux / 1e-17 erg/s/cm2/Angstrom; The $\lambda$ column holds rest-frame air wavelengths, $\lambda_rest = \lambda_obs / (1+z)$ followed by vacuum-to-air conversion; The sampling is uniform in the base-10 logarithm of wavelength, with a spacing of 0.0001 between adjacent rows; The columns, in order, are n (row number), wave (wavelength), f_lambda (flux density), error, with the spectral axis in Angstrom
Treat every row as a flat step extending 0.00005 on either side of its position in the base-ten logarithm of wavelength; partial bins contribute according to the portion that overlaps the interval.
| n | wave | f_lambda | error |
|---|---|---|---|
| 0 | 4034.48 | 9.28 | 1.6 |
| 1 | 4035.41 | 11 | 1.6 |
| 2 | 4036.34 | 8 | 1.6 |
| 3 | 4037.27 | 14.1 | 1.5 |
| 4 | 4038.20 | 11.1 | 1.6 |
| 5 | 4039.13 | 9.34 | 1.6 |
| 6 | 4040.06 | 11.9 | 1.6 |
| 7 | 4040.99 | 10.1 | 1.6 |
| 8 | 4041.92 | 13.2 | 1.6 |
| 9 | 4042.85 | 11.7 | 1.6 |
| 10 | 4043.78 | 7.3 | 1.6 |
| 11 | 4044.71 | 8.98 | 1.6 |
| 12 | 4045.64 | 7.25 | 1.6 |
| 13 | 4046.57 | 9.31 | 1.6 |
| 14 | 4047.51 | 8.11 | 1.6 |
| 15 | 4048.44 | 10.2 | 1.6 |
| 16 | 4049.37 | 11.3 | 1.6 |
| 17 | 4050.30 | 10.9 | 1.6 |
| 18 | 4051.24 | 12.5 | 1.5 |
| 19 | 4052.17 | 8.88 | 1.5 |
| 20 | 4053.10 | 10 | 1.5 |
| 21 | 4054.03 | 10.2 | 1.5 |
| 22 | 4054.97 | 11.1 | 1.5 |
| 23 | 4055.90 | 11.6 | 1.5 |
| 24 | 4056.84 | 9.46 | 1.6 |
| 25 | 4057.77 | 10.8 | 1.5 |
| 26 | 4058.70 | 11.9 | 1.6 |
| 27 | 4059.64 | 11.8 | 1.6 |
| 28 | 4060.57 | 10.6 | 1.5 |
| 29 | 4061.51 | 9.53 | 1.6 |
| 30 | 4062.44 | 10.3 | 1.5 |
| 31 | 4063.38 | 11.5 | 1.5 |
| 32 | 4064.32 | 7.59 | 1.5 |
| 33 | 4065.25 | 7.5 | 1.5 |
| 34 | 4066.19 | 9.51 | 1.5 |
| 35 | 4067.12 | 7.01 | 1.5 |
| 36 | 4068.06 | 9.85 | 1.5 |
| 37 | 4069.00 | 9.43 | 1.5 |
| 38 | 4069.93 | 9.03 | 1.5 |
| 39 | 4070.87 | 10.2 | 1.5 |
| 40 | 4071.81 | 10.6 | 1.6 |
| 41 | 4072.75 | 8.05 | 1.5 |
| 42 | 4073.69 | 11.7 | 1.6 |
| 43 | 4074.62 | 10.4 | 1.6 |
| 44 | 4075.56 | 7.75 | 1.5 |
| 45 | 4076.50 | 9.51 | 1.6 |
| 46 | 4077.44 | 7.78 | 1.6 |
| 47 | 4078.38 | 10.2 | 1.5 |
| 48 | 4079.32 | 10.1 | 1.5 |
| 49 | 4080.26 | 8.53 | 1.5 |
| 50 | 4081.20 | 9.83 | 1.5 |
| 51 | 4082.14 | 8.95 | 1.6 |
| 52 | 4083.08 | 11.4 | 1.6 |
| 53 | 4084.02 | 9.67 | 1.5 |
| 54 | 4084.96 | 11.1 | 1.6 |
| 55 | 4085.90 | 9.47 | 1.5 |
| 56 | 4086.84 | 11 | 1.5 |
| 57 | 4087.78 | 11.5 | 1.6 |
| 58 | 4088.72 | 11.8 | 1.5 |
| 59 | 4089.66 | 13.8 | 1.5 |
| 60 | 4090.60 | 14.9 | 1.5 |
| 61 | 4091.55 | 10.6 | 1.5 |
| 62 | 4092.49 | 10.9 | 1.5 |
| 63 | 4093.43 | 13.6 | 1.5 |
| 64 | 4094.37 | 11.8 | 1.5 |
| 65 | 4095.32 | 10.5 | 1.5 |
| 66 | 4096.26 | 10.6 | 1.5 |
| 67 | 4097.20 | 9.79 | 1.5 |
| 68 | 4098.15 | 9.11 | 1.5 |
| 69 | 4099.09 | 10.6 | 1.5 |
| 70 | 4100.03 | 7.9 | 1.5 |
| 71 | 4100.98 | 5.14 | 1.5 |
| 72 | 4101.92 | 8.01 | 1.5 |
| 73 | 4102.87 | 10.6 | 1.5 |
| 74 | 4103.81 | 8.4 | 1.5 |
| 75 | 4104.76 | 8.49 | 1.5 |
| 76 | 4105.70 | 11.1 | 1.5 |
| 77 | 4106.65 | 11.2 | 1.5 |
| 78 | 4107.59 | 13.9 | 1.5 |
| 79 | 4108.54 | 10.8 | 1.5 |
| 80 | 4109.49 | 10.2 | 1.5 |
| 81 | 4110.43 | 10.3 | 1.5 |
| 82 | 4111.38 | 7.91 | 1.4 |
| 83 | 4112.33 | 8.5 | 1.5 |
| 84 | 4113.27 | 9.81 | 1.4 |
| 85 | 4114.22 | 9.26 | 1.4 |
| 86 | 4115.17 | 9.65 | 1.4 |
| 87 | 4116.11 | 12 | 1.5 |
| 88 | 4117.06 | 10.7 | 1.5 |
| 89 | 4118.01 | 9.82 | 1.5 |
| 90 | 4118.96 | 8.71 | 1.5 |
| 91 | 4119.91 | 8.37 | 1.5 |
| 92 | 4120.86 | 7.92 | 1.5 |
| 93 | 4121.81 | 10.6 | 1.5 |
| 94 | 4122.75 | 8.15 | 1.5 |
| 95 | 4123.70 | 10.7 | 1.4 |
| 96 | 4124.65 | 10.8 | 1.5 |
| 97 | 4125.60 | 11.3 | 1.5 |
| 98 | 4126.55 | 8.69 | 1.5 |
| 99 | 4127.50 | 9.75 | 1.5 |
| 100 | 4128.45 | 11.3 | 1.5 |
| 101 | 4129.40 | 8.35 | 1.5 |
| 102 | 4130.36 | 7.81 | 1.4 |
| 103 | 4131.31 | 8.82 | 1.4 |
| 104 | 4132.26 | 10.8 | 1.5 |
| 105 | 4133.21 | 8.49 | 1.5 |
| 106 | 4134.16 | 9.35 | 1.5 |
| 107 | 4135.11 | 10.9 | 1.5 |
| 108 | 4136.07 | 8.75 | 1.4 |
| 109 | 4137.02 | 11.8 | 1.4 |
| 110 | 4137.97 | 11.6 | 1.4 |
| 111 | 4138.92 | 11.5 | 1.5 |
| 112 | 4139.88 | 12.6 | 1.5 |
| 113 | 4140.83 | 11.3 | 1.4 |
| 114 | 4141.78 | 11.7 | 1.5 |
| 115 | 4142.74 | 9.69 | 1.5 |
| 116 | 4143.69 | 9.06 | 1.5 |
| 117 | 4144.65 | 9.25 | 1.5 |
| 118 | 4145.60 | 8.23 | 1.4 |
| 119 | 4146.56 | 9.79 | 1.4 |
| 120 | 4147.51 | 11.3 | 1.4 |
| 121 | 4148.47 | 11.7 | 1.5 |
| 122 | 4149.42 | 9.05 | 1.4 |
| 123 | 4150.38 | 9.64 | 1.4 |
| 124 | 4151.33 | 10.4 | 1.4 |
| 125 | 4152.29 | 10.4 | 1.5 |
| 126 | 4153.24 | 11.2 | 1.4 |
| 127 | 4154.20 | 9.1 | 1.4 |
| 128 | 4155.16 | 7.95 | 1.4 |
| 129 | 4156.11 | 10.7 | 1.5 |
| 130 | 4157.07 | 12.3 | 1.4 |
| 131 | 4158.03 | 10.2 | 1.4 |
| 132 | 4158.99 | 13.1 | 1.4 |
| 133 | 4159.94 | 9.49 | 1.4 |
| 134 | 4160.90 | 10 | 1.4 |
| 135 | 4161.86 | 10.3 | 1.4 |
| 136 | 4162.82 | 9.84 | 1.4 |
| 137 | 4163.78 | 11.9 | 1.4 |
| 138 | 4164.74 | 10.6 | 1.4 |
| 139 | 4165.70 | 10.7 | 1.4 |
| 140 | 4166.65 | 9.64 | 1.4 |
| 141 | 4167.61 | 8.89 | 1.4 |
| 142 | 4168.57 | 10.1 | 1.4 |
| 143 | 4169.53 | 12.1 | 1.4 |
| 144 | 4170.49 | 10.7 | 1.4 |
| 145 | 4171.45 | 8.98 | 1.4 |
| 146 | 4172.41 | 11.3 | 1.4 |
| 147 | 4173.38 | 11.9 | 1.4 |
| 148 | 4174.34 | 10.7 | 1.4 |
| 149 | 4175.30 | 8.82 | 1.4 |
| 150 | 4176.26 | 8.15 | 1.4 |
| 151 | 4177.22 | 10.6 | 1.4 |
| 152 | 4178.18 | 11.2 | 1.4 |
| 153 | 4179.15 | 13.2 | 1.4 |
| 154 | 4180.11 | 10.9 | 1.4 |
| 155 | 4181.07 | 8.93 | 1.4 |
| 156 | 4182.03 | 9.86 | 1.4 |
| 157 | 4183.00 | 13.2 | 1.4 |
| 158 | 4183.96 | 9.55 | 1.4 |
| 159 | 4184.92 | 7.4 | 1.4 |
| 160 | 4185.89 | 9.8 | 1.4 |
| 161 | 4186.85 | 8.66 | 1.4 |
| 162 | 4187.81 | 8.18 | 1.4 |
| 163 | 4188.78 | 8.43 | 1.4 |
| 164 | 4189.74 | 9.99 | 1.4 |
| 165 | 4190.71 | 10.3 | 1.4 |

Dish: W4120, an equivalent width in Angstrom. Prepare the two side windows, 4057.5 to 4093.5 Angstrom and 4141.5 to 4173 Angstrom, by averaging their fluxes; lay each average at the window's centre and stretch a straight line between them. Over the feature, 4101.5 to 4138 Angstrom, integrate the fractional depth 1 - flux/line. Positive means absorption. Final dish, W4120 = 1.5 Angstrom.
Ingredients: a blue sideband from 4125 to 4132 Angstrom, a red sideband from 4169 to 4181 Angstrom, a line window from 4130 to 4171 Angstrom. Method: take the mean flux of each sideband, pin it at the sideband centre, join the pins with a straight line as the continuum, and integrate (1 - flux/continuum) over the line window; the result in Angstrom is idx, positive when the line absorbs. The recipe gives -1.1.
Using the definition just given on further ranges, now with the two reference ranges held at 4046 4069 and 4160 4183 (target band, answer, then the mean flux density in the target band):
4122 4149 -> 0.49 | 10.1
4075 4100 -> -0.94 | 10.5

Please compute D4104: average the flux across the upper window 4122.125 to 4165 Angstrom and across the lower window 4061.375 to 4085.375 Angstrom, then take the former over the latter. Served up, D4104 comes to 1.1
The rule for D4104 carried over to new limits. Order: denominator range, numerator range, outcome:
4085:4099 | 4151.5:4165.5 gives 0.92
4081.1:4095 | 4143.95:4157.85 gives 0.88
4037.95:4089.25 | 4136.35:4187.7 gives 1.04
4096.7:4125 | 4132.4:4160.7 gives 1.08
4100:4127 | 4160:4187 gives 1.07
